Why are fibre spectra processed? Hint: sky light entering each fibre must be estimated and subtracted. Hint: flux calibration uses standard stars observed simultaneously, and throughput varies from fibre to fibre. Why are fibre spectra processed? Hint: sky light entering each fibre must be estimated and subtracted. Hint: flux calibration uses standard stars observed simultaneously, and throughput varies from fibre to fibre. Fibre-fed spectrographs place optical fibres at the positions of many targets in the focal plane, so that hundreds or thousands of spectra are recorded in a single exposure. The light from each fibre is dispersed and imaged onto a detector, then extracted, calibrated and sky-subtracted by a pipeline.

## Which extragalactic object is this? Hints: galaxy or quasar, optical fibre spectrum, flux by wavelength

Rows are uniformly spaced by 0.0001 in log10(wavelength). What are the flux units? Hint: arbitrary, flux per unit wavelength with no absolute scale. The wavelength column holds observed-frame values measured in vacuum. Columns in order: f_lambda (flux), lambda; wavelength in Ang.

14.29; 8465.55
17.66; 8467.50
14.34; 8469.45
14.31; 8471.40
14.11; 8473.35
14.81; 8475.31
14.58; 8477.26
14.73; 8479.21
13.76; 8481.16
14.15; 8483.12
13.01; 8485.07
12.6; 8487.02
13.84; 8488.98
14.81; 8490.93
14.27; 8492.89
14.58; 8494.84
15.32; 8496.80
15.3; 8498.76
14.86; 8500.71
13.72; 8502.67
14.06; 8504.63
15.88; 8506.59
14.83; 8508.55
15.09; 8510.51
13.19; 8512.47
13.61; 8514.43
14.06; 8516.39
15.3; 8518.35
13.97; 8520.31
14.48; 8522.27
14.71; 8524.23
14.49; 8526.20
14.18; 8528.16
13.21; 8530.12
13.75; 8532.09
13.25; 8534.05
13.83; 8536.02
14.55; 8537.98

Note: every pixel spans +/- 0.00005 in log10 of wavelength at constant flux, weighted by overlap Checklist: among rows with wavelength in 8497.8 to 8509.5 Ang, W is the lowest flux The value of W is 13.72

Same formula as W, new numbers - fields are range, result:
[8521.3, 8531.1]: 13.21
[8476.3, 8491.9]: 12.6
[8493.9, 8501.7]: 14.58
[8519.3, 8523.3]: 13.97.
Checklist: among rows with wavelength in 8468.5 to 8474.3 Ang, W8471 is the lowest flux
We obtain 14.11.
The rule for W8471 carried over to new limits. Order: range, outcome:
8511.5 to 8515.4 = 13.19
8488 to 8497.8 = 13.84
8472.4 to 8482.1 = 13.76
